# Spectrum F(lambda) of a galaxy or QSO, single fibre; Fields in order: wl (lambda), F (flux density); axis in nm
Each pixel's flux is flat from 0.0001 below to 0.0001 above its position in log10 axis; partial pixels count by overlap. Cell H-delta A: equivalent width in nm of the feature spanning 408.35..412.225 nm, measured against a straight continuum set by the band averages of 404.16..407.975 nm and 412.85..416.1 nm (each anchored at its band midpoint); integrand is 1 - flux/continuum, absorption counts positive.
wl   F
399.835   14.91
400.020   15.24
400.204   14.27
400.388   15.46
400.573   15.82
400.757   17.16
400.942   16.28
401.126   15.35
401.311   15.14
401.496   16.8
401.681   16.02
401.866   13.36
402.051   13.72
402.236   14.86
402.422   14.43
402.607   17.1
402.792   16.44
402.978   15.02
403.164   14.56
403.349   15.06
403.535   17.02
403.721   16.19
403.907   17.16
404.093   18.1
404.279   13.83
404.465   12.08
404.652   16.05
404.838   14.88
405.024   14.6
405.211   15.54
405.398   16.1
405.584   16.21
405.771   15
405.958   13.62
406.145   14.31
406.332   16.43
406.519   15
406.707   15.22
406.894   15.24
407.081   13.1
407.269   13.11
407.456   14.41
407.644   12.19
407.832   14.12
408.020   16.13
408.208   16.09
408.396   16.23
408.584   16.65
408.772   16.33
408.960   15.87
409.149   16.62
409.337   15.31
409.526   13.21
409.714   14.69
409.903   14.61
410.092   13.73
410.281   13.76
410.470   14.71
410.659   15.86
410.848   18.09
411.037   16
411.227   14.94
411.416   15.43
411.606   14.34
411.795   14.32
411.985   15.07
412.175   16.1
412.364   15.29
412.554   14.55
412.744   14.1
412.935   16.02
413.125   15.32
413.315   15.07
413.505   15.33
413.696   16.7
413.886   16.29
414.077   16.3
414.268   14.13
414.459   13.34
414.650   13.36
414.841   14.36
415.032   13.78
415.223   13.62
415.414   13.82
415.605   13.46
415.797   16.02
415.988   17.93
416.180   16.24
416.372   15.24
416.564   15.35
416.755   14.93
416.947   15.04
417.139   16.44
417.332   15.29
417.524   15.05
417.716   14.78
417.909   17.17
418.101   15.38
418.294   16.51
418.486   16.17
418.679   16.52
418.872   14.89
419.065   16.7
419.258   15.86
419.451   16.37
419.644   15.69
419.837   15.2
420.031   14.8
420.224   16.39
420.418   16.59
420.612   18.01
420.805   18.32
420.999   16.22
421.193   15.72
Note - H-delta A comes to -0.134 nm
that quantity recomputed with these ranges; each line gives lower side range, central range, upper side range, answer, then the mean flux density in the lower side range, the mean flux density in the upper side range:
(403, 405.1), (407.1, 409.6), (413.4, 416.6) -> 0.03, 15.4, 15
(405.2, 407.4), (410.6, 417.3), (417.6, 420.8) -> 0.18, 14.9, 16.1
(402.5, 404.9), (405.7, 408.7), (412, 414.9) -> 0.12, 15.7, 15.1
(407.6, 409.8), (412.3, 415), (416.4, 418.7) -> 0.10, 15.4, 15.7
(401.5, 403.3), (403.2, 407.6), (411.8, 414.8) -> 0.01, 15.1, 15.1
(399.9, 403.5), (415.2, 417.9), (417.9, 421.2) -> 0.13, 15.4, 16.2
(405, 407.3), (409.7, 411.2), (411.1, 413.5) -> -0.02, 14.9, 15.1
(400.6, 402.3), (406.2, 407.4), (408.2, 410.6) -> 0.05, 15.4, 15.2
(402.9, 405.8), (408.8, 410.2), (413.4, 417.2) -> 0.03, 15.5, 15.1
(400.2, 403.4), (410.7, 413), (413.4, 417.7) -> -0.03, 15.4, 15.1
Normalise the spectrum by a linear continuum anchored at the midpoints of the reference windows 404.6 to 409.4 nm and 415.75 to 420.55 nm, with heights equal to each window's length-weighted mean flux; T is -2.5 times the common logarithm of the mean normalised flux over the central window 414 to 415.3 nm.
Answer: 0.11 mag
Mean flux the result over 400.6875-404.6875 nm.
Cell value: 15.5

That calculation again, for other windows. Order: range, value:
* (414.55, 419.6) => 15.4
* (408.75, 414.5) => 15.2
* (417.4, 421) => 16.1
